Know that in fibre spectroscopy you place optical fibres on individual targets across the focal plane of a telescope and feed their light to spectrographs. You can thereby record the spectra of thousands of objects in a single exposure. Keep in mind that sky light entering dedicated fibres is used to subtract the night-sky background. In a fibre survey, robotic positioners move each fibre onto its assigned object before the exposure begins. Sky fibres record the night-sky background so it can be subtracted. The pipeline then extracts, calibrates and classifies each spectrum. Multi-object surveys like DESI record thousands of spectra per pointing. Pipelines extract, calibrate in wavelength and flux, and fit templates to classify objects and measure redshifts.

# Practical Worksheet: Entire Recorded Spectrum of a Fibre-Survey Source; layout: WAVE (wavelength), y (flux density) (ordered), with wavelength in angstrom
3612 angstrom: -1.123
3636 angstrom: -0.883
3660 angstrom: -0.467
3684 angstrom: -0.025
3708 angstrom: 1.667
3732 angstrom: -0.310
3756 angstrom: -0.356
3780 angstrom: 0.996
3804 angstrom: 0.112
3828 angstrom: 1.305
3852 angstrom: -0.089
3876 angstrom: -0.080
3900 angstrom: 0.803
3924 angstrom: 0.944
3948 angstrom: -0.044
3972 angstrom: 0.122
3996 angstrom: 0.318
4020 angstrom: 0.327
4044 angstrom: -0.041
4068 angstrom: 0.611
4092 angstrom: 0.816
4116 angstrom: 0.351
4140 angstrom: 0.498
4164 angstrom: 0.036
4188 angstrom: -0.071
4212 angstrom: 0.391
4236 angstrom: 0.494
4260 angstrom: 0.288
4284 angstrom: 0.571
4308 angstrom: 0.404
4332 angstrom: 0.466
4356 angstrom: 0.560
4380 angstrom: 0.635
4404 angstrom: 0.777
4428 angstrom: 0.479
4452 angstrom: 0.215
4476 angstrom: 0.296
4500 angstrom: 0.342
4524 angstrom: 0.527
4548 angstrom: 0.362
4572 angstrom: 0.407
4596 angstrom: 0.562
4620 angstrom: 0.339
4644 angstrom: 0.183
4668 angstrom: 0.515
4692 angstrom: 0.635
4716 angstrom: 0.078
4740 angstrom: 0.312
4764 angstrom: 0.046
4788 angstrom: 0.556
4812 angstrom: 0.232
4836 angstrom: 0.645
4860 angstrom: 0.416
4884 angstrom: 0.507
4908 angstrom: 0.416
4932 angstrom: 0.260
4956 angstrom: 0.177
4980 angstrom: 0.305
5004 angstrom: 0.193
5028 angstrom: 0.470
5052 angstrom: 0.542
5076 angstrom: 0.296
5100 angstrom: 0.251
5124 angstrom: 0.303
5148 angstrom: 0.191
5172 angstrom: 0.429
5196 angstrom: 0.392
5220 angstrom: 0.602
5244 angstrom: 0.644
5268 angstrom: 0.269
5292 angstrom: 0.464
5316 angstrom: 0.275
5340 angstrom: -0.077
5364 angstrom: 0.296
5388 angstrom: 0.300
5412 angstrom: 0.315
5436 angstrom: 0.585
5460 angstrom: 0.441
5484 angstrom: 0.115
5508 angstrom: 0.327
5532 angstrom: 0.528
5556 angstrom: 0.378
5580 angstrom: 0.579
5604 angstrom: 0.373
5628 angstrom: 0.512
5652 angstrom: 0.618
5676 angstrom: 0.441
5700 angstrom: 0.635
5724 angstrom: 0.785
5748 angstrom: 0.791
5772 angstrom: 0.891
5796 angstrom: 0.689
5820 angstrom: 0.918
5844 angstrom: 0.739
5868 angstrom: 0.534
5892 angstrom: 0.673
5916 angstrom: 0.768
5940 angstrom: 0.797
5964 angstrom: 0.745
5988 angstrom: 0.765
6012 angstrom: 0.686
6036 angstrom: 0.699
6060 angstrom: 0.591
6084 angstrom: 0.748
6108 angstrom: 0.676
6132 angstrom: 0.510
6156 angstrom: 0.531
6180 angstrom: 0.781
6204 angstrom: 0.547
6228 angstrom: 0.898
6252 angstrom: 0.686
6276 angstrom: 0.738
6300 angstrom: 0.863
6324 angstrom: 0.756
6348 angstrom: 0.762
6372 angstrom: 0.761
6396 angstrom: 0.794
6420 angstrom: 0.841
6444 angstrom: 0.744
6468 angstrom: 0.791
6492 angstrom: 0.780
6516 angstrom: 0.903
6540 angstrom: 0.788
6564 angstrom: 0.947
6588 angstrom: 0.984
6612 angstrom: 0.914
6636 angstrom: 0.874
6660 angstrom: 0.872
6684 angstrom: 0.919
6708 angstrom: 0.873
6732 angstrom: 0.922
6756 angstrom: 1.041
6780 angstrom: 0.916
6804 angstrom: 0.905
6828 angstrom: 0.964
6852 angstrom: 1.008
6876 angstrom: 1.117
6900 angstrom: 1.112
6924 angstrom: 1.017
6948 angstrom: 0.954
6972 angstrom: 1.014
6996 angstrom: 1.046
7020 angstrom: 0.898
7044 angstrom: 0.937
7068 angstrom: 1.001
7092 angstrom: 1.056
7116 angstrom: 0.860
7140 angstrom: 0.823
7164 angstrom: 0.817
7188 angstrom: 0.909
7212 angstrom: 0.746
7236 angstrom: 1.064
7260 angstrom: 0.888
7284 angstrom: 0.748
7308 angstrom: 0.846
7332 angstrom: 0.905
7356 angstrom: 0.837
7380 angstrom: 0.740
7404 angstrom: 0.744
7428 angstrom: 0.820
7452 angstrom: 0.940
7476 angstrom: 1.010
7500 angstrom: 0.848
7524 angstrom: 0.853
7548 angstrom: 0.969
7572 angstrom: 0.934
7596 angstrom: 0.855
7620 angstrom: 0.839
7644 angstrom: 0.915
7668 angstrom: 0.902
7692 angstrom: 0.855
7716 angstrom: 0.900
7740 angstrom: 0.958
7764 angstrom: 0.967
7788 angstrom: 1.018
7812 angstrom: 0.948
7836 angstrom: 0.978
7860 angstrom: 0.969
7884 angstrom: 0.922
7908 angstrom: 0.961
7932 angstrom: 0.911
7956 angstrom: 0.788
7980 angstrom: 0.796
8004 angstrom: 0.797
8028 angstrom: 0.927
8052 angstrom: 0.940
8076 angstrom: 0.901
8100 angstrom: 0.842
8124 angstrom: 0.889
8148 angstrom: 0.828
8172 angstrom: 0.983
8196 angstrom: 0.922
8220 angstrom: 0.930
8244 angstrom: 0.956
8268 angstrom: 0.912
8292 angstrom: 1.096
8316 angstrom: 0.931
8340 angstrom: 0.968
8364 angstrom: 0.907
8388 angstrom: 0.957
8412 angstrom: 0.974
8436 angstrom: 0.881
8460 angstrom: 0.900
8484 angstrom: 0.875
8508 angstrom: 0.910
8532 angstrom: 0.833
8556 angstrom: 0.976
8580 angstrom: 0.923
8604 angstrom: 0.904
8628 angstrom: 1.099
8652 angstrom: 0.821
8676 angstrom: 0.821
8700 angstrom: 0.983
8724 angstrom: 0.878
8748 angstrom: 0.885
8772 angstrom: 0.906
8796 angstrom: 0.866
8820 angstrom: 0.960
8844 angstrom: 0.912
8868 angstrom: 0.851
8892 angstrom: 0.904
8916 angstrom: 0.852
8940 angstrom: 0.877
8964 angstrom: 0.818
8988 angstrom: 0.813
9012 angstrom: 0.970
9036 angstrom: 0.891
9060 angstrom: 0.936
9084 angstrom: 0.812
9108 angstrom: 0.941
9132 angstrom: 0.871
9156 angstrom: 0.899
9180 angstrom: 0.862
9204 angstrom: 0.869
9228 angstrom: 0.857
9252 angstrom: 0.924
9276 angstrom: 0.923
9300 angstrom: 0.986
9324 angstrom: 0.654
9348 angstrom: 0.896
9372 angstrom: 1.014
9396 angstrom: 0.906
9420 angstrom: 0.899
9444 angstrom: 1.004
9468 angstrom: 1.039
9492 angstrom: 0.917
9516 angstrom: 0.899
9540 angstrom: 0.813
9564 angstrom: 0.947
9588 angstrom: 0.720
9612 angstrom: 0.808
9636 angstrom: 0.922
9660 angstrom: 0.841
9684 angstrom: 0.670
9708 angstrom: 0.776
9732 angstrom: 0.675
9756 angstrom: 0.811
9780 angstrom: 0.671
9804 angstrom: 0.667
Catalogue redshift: 0.43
